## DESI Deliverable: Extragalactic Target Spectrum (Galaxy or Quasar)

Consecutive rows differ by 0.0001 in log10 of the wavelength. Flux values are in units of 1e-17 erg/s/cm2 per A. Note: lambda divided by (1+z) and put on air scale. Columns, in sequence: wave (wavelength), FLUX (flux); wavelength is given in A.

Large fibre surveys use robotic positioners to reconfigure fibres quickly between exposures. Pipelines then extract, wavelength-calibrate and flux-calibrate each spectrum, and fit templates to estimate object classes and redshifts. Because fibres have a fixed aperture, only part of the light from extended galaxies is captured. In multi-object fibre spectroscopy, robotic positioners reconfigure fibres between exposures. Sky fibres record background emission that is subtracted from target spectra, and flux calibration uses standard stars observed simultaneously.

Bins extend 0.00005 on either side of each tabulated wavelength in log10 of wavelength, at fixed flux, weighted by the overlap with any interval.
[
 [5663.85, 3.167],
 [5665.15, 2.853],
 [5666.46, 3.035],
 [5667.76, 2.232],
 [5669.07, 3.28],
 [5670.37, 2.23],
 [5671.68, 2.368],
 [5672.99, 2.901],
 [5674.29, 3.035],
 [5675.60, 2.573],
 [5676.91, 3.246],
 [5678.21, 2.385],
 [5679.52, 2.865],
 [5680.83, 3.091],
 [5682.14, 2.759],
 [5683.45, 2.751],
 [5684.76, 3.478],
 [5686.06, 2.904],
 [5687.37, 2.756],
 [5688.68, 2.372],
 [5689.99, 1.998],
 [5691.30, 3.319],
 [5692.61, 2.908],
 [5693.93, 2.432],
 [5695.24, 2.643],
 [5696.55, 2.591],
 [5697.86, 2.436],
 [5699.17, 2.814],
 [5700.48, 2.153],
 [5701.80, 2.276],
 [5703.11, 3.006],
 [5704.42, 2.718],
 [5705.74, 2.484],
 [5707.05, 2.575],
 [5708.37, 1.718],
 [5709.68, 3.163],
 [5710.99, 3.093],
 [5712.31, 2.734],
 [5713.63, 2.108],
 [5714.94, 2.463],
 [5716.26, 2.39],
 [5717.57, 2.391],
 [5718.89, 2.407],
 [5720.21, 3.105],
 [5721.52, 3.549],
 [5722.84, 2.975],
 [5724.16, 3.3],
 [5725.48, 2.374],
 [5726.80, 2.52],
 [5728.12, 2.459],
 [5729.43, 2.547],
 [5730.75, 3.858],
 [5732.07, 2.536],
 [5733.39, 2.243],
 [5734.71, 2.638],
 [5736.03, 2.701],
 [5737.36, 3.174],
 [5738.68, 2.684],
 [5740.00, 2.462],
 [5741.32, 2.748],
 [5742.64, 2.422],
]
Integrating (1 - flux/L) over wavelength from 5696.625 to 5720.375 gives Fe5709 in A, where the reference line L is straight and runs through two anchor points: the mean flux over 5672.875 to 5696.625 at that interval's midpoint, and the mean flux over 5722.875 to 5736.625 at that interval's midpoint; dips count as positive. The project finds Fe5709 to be 1.8 A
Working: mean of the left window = 2.79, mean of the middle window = 2.55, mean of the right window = 2.73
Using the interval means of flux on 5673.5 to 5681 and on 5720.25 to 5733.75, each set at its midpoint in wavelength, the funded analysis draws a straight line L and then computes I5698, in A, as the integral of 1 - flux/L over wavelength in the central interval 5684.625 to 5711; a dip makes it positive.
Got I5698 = 2.1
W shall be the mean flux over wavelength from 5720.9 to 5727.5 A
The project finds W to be 2.93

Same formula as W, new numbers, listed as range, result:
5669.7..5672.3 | 2.31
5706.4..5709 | 2.15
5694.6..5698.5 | 2.56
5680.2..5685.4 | 3.02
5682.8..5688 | 2.98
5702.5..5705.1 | 2.85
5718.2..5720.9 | 2.76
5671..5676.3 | 2.72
